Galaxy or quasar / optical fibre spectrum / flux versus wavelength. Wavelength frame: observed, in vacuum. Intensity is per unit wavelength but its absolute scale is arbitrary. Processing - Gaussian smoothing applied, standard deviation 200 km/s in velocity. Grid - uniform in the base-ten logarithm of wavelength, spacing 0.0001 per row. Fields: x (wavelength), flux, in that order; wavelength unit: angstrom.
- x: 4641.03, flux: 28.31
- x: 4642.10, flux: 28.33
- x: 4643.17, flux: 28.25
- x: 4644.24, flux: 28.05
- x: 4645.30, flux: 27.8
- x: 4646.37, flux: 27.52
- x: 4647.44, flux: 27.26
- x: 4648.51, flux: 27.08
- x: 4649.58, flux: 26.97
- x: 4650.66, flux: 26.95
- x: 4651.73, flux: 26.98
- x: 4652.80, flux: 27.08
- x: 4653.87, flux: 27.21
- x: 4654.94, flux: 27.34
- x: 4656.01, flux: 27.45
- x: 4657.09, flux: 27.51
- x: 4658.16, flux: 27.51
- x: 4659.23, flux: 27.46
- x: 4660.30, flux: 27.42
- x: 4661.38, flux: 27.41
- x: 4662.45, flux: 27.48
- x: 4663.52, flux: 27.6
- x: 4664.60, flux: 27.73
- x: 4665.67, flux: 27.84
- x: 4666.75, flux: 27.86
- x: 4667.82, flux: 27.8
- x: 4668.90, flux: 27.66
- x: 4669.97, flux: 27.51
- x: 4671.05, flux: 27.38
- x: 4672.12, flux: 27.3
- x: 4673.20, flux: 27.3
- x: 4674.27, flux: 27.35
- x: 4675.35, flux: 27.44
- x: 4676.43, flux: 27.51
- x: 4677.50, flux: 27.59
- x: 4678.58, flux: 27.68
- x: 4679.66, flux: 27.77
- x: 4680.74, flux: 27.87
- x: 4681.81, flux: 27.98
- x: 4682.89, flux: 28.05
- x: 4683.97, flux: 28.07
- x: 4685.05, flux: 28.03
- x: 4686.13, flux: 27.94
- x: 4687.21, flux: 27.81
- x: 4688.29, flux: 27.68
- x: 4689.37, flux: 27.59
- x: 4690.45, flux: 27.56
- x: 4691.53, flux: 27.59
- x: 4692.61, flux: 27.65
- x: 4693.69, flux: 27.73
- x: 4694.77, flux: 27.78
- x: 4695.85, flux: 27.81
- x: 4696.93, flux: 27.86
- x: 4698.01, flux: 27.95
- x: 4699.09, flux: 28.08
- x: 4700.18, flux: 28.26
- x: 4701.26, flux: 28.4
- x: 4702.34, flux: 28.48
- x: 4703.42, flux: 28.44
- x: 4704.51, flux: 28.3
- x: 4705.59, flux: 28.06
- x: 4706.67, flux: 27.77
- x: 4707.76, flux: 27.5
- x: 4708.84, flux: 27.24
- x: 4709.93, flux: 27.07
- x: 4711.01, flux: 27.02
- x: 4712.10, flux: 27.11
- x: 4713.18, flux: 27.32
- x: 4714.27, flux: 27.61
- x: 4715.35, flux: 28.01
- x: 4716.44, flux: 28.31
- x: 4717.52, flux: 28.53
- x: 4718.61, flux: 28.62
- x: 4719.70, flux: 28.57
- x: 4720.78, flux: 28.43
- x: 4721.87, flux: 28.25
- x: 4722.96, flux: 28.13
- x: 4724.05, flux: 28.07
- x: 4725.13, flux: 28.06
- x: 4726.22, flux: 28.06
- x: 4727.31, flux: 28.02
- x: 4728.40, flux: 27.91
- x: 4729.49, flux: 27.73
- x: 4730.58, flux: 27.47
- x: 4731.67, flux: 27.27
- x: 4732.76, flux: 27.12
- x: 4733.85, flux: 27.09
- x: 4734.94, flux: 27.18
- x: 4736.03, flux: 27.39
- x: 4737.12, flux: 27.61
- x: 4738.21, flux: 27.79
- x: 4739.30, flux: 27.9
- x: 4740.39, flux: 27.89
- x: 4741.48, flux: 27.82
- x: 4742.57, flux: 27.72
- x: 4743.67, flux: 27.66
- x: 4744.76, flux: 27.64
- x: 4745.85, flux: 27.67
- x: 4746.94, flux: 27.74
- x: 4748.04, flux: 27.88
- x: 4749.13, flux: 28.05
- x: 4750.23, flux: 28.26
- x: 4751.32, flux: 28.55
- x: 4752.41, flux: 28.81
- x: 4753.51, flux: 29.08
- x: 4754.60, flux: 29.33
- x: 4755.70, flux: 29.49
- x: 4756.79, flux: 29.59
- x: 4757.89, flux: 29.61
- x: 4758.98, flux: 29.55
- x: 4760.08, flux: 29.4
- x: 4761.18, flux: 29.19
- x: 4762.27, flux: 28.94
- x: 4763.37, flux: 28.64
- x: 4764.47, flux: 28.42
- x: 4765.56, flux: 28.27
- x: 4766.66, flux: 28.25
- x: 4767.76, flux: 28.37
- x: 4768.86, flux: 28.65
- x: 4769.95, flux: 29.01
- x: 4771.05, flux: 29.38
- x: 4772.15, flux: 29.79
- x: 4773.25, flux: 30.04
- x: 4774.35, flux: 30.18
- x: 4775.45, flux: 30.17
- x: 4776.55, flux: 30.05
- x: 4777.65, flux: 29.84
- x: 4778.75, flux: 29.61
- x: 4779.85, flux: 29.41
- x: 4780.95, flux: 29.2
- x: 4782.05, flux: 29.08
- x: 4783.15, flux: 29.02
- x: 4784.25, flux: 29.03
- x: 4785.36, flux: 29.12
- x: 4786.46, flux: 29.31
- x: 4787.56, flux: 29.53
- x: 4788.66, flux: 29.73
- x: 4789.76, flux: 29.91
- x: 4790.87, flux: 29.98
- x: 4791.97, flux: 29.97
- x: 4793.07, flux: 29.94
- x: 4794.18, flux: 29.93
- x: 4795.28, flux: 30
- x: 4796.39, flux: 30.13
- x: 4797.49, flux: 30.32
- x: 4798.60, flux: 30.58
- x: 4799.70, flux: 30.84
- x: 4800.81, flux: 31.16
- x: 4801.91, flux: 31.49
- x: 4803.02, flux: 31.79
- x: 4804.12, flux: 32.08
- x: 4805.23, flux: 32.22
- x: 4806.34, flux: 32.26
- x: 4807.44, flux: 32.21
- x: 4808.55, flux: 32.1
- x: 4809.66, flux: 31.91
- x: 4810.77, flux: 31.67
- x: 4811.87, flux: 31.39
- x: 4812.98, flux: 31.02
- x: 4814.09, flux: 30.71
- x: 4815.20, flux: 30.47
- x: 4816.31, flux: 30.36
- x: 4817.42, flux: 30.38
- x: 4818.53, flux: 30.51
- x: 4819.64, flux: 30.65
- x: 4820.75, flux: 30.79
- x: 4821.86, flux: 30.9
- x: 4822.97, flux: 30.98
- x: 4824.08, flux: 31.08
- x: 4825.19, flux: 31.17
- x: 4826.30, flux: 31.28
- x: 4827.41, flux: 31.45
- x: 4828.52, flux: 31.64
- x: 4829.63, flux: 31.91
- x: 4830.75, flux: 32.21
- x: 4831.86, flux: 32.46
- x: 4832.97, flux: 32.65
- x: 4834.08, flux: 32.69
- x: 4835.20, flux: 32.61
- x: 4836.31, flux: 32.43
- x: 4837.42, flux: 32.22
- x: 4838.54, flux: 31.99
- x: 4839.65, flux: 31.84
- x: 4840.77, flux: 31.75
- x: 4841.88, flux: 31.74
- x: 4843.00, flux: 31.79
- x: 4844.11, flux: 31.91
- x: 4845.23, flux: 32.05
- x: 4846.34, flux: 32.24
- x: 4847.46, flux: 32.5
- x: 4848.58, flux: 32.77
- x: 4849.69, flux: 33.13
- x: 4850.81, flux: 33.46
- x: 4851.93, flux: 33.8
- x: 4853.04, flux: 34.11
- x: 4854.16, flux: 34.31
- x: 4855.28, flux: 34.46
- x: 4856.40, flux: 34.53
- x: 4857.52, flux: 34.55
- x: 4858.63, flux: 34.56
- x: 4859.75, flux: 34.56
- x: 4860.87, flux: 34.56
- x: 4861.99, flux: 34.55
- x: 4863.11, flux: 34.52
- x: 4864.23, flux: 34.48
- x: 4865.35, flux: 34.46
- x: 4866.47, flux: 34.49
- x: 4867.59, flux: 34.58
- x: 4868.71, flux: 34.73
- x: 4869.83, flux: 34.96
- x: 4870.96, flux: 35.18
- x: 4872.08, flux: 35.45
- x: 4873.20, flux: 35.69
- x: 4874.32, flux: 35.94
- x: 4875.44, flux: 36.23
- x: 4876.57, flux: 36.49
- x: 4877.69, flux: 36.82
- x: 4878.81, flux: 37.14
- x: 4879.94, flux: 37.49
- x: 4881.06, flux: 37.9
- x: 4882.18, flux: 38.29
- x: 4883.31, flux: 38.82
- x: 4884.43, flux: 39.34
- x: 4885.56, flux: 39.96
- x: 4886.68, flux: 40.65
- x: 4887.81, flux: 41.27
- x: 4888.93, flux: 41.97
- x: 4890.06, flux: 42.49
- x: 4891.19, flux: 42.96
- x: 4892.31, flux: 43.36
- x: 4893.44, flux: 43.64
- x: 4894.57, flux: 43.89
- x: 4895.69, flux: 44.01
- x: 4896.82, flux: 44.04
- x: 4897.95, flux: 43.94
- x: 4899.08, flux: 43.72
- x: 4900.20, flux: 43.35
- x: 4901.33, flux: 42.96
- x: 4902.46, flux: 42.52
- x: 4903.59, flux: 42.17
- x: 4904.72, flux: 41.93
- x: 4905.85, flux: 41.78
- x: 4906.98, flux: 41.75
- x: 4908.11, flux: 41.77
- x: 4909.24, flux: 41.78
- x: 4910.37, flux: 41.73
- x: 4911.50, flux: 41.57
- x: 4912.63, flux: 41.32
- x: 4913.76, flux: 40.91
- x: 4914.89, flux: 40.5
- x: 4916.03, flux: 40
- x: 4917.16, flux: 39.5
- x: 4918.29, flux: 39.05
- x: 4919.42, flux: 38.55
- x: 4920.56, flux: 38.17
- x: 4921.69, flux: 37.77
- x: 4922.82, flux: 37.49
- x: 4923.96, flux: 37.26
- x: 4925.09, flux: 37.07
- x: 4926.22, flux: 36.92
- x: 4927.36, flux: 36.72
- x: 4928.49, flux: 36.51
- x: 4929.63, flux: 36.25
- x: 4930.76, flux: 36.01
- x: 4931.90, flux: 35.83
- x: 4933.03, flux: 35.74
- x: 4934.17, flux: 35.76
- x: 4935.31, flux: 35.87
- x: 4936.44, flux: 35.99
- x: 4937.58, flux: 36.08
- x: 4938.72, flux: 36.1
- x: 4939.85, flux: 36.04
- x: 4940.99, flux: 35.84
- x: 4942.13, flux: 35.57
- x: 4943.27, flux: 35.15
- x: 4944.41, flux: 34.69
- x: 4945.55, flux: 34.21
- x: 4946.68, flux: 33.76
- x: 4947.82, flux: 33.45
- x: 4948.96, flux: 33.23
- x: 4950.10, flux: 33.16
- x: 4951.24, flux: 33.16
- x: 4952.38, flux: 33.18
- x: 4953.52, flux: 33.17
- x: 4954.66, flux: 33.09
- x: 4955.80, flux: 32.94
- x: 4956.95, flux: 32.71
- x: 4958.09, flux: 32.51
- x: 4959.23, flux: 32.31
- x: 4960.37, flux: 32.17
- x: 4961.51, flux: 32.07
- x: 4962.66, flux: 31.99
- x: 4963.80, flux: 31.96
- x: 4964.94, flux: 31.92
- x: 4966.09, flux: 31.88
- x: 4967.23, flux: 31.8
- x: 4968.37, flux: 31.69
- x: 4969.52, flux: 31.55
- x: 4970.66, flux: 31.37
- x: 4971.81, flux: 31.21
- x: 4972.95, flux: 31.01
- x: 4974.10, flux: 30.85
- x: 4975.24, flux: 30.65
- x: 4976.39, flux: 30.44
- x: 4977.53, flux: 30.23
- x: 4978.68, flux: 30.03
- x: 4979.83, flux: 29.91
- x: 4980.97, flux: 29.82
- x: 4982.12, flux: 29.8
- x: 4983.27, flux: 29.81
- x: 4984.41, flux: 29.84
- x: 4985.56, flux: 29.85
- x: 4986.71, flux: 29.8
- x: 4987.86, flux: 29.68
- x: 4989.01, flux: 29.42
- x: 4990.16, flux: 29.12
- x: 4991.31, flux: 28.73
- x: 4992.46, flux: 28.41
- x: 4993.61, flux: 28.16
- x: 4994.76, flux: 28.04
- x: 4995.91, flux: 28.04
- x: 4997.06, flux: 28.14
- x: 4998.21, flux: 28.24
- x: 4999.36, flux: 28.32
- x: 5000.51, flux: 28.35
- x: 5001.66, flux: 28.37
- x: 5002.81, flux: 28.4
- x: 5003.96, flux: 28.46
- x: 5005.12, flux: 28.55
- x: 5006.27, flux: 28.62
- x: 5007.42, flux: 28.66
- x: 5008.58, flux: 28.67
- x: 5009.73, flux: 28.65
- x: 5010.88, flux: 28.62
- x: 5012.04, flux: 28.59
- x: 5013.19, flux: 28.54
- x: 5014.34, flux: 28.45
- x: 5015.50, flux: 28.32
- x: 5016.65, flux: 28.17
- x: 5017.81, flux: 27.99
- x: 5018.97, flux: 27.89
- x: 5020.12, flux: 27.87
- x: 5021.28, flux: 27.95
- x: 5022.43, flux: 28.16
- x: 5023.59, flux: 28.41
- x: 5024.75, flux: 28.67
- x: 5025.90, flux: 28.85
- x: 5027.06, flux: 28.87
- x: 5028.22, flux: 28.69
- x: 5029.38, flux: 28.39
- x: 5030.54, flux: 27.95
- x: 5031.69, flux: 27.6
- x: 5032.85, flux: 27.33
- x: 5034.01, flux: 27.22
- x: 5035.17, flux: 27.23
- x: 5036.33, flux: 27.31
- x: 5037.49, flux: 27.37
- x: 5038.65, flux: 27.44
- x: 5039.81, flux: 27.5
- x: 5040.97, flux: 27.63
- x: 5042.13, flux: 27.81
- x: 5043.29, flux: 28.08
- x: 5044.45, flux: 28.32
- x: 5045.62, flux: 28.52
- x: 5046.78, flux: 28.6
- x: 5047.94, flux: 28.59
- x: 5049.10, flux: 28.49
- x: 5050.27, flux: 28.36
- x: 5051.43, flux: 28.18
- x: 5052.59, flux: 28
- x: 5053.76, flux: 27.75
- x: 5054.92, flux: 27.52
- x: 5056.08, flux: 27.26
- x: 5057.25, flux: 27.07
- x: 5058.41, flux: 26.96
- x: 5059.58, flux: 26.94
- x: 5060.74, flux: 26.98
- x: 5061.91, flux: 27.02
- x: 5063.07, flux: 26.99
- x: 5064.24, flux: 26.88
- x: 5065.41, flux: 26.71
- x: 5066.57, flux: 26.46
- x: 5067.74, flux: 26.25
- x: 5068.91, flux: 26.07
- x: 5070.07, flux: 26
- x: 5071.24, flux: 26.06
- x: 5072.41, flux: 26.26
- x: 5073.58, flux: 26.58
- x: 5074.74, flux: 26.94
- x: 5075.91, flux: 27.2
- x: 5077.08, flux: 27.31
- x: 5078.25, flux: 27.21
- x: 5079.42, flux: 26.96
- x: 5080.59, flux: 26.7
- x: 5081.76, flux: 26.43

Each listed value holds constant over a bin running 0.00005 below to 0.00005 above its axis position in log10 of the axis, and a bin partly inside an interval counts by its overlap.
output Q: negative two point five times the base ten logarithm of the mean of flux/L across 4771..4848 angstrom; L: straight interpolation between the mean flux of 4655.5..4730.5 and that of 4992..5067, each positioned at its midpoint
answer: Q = -0.114 mag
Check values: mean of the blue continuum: 27.8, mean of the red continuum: 28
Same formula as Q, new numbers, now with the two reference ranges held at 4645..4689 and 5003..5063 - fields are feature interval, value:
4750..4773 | -0.05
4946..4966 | -0.17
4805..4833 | -0.13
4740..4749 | -0.01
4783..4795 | -0.07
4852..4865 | -0.23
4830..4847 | -0.16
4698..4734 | -0.01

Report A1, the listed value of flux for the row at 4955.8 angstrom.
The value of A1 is 32.94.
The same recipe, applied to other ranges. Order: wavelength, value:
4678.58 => 27.68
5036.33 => 27.31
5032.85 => 27.33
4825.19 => 31.17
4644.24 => 28.05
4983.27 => 29.81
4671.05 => 27.38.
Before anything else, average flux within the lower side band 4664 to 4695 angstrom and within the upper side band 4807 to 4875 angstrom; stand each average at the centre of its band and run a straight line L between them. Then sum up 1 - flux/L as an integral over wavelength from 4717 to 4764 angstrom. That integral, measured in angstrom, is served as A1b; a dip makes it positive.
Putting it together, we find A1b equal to 2.2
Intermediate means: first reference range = 27.7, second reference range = 32.8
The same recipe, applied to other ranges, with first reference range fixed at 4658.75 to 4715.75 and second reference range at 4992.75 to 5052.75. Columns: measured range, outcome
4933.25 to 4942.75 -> -2.6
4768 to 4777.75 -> -0.6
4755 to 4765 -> -0.5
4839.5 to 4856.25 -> -2.9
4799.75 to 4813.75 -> -1.9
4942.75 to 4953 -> -2.1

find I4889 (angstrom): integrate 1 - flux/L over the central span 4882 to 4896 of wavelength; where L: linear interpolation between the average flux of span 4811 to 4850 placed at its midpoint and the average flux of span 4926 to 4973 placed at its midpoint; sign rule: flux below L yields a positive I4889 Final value -3.8 angstrom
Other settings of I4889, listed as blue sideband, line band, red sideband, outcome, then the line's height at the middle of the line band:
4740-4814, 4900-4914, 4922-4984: -4.1 angstrom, 32.5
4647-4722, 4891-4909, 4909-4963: -4.2 angstrom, 34.8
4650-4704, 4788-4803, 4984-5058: -1.3 angstrom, 27.9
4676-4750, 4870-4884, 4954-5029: -3.8 angstrom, 28.9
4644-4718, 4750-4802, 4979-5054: -3.0 angstrom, 27.9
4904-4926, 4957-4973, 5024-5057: 1.5 angstrom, 35.2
